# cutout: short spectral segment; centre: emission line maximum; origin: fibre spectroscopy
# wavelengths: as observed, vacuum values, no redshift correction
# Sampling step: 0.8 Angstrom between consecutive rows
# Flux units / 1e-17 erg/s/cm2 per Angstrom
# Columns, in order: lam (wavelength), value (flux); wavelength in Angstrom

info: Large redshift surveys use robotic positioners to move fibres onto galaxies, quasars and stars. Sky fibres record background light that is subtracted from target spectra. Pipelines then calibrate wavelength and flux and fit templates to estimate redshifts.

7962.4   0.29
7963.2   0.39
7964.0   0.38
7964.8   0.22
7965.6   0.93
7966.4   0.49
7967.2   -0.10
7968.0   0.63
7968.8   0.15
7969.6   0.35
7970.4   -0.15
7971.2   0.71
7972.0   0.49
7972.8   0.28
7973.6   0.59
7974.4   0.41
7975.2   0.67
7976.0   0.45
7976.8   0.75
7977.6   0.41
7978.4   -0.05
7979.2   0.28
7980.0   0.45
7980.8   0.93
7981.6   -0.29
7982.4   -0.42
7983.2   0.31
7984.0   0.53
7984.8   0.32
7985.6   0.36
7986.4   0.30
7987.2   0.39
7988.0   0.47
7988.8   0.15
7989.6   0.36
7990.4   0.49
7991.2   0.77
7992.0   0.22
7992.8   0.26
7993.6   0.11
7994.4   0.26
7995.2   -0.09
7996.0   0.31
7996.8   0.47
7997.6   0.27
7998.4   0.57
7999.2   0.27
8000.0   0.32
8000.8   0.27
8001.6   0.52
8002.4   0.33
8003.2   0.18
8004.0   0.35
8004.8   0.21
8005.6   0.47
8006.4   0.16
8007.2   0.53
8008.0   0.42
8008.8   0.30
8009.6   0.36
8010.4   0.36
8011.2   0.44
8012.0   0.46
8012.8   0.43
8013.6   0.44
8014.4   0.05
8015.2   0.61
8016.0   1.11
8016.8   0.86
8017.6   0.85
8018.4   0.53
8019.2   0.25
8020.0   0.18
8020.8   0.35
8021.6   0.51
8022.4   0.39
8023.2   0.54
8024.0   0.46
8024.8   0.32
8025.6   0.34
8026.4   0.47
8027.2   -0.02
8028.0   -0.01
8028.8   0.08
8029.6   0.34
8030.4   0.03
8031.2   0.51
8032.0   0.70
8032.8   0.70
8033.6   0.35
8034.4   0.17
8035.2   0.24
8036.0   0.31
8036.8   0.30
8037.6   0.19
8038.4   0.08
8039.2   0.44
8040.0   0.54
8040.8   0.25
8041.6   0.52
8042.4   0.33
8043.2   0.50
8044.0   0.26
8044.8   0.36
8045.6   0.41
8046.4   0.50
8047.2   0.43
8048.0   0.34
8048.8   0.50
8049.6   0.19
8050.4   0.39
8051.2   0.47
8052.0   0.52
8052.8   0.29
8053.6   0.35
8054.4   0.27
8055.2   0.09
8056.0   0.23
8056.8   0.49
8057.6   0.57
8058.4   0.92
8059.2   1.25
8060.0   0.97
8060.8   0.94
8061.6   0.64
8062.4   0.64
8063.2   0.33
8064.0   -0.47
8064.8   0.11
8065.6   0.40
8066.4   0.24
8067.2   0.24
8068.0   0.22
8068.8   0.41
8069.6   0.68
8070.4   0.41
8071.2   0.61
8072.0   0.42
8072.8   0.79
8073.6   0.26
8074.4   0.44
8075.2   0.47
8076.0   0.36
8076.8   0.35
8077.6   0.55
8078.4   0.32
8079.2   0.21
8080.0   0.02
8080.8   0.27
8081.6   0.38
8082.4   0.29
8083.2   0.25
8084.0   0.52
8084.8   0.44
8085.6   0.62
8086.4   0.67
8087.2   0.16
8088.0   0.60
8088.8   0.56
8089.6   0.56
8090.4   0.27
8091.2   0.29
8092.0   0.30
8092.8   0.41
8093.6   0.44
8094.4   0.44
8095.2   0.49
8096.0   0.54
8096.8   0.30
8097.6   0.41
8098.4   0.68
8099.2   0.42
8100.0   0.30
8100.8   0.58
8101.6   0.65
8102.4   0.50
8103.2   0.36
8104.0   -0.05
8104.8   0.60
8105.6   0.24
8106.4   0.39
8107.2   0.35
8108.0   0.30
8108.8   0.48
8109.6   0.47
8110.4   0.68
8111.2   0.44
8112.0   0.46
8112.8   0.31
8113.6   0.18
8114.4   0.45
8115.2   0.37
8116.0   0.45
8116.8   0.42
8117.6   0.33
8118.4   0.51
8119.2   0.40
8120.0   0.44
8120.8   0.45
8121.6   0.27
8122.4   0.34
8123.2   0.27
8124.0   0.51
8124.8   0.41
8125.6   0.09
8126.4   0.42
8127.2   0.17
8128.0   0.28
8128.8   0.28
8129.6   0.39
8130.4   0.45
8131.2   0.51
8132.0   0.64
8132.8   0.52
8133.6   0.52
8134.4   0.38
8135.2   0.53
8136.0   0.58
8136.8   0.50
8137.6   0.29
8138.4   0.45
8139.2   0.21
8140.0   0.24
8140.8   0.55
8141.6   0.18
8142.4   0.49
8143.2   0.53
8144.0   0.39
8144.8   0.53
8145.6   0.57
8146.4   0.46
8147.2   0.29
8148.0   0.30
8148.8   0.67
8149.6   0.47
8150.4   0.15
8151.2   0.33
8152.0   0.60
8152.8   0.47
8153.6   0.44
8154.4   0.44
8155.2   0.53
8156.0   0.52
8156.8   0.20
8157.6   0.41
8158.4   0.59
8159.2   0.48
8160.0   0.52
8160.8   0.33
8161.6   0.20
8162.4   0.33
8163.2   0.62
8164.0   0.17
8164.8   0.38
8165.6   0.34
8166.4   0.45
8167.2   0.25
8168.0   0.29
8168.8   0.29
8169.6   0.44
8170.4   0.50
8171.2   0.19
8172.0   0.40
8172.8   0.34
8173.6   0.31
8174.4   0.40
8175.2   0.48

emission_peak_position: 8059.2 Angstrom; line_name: Hgamma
